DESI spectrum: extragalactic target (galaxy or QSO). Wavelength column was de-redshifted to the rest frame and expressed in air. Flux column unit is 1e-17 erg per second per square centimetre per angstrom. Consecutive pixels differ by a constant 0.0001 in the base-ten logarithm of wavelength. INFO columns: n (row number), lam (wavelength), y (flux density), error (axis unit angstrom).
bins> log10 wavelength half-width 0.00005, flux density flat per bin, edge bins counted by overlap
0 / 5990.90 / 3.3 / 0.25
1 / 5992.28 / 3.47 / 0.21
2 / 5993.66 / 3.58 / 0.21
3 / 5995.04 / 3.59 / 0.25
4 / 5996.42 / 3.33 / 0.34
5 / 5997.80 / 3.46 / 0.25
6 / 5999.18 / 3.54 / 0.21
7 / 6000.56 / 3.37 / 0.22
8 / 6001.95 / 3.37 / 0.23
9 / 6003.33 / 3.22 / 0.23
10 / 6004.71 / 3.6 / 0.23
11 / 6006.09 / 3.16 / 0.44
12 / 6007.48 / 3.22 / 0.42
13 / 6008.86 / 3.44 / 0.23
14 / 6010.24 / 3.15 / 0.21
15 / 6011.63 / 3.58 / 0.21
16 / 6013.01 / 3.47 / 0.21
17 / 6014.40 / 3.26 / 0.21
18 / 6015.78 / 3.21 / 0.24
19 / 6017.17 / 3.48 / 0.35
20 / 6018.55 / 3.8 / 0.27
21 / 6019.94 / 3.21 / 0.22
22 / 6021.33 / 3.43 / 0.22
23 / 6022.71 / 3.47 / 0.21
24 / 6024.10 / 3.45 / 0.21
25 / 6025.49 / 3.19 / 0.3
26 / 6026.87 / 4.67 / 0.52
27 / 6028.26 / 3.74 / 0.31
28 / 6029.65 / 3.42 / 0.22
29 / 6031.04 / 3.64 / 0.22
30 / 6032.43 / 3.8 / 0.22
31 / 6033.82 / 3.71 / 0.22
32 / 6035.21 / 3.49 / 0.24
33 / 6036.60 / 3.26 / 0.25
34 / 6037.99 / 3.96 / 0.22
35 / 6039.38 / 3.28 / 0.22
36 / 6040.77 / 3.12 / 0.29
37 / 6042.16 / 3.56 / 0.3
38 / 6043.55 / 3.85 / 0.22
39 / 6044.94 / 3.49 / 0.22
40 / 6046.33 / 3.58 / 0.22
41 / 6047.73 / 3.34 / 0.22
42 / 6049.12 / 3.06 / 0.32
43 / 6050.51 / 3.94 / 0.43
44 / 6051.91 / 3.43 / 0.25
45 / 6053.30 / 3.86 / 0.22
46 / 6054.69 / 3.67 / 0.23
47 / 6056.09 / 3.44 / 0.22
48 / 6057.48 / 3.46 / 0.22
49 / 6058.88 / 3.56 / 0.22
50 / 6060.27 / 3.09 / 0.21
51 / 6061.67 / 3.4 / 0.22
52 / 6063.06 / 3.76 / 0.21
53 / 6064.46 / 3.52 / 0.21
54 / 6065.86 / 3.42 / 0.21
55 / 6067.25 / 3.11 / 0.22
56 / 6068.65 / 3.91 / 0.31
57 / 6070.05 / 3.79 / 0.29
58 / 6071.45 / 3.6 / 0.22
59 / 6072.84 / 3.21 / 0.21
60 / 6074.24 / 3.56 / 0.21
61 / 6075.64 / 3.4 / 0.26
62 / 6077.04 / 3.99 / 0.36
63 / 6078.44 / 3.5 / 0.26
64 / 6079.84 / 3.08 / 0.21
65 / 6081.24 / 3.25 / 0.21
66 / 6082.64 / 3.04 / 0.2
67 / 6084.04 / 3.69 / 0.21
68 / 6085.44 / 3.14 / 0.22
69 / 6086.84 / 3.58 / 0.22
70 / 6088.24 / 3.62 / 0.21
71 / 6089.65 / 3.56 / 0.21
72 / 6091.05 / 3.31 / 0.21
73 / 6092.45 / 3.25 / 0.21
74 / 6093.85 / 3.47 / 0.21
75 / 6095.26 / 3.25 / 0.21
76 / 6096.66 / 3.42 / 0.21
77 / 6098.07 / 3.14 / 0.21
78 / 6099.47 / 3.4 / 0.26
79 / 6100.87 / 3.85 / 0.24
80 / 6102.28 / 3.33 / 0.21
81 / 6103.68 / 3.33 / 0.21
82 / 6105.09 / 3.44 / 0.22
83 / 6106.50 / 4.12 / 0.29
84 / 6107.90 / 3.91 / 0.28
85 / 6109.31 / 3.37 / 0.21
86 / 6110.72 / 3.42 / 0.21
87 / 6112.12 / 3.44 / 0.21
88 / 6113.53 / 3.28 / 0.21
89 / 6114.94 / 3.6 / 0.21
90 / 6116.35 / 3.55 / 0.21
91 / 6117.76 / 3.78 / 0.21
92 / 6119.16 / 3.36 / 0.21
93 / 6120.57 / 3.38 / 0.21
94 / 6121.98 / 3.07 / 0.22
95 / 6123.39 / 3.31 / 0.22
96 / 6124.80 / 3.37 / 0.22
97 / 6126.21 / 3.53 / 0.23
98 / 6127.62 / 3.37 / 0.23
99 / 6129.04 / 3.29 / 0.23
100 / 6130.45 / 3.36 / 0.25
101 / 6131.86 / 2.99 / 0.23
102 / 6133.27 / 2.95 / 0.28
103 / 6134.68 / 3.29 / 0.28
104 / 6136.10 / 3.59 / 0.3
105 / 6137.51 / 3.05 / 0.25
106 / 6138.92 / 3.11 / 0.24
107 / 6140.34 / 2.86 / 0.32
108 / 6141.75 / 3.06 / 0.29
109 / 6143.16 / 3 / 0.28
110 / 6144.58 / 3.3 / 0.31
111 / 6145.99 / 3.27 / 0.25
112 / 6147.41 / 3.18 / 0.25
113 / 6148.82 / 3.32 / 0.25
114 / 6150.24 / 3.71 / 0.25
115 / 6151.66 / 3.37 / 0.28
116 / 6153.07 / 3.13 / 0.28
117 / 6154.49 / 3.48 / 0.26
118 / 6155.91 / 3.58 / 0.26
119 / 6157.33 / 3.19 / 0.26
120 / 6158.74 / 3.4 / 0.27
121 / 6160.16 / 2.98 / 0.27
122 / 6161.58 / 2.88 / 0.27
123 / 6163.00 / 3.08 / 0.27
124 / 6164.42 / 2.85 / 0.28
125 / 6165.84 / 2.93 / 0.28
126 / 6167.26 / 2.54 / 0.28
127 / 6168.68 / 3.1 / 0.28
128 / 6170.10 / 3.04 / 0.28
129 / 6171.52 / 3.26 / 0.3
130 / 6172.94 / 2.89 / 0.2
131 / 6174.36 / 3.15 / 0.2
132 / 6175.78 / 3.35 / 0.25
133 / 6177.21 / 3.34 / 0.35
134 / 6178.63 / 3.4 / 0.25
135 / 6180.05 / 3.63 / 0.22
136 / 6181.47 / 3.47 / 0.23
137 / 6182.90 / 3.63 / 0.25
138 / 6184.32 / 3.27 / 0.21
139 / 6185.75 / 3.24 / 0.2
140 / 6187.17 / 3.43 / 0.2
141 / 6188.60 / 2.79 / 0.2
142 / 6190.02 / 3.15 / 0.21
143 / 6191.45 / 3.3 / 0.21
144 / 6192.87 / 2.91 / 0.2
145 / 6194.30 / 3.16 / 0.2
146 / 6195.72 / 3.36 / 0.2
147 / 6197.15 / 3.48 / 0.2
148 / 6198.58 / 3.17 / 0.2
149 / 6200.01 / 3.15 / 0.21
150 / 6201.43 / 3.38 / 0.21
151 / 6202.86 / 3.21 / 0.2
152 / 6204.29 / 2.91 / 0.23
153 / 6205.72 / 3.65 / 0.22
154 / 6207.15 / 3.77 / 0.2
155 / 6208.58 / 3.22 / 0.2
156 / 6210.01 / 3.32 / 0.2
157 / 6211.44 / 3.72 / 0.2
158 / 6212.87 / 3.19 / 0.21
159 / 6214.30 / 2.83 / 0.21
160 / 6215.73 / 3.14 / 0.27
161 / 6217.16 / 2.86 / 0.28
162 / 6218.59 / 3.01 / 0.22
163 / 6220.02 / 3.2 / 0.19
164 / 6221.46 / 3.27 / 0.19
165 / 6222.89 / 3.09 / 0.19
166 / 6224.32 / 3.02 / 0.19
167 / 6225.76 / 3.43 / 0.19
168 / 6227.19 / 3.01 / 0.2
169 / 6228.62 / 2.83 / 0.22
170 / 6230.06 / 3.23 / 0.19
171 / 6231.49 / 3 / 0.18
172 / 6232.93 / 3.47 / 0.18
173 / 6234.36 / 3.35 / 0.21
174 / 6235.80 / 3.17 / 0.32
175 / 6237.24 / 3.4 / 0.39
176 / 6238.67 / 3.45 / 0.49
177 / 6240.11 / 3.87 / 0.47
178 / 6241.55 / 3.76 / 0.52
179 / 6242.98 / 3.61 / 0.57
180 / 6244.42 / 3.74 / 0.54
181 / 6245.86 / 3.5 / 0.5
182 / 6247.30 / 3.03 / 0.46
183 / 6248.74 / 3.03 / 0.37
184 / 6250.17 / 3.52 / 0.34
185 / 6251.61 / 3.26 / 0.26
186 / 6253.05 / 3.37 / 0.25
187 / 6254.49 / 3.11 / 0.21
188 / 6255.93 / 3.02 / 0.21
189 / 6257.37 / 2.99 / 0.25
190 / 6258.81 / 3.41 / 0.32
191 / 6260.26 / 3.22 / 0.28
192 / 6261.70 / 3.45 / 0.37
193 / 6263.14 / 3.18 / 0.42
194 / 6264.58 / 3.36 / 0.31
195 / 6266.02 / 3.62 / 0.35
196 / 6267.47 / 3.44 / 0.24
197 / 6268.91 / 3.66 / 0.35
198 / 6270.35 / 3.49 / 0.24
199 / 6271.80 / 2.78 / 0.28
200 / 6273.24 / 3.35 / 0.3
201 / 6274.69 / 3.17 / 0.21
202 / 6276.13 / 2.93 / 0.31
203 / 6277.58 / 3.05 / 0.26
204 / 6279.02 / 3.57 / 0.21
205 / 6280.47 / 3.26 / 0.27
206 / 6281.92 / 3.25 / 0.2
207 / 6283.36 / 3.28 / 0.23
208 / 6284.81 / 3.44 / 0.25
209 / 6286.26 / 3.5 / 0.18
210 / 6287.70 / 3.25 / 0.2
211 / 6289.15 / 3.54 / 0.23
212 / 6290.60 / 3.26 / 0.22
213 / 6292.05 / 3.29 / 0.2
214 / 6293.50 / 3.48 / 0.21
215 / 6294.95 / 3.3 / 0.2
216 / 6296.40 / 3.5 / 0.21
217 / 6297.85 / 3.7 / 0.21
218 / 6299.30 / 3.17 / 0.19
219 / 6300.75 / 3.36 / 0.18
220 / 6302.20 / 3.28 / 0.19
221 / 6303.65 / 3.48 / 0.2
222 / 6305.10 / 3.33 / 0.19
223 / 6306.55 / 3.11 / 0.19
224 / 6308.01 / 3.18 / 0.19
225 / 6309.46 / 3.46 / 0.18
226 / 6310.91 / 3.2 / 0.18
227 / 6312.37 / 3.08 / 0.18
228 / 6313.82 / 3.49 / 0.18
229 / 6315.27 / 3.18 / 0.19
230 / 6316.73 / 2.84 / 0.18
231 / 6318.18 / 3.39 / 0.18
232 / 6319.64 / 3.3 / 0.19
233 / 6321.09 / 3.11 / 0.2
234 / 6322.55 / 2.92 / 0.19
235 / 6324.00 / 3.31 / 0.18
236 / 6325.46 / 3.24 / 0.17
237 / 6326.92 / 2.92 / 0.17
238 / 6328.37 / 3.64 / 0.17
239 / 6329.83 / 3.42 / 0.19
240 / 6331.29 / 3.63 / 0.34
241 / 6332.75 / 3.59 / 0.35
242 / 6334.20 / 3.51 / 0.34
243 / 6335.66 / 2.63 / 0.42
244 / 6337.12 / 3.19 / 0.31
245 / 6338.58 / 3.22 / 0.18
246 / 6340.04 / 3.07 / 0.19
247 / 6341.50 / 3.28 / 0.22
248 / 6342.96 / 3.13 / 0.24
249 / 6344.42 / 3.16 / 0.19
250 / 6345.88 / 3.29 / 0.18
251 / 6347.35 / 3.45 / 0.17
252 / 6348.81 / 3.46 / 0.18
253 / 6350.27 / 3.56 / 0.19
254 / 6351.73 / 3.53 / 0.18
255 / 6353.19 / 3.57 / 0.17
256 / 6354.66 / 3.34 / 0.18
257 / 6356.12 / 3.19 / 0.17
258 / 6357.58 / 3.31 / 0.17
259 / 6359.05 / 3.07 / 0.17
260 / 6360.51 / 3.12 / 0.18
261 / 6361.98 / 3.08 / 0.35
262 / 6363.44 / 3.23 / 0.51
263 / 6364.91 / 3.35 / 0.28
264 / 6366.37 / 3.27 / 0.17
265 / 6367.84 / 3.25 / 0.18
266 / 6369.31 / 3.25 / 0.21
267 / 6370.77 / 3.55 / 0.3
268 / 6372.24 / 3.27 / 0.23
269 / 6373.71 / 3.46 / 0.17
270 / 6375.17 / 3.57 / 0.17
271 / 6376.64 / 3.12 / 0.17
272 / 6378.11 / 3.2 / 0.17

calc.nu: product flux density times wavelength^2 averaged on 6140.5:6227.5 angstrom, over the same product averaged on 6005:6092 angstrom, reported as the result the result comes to 1.0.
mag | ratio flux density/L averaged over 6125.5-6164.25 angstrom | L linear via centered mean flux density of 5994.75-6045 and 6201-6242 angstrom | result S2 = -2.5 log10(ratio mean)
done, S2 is 0.039 mag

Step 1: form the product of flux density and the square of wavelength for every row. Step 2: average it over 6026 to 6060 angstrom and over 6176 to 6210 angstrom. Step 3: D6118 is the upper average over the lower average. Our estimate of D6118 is 1.0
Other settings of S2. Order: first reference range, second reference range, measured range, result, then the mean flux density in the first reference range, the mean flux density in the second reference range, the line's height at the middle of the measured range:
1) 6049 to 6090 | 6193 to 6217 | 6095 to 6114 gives -0.02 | 3.49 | 3.27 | 3.44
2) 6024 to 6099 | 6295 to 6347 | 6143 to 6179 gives 0.08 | 3.5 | 3.27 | 3.41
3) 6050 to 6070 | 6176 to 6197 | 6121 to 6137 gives 0.04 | 3.54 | 3.3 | 3.41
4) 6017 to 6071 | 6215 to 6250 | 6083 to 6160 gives 0.02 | 3.55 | 3.27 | 3.44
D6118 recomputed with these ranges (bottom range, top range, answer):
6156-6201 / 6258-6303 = 1.08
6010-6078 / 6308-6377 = 1.02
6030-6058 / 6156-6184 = 0.93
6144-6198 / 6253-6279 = 1.04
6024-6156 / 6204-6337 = 1.01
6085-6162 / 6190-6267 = 1.01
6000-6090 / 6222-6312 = 1.02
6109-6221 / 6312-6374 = 1.07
